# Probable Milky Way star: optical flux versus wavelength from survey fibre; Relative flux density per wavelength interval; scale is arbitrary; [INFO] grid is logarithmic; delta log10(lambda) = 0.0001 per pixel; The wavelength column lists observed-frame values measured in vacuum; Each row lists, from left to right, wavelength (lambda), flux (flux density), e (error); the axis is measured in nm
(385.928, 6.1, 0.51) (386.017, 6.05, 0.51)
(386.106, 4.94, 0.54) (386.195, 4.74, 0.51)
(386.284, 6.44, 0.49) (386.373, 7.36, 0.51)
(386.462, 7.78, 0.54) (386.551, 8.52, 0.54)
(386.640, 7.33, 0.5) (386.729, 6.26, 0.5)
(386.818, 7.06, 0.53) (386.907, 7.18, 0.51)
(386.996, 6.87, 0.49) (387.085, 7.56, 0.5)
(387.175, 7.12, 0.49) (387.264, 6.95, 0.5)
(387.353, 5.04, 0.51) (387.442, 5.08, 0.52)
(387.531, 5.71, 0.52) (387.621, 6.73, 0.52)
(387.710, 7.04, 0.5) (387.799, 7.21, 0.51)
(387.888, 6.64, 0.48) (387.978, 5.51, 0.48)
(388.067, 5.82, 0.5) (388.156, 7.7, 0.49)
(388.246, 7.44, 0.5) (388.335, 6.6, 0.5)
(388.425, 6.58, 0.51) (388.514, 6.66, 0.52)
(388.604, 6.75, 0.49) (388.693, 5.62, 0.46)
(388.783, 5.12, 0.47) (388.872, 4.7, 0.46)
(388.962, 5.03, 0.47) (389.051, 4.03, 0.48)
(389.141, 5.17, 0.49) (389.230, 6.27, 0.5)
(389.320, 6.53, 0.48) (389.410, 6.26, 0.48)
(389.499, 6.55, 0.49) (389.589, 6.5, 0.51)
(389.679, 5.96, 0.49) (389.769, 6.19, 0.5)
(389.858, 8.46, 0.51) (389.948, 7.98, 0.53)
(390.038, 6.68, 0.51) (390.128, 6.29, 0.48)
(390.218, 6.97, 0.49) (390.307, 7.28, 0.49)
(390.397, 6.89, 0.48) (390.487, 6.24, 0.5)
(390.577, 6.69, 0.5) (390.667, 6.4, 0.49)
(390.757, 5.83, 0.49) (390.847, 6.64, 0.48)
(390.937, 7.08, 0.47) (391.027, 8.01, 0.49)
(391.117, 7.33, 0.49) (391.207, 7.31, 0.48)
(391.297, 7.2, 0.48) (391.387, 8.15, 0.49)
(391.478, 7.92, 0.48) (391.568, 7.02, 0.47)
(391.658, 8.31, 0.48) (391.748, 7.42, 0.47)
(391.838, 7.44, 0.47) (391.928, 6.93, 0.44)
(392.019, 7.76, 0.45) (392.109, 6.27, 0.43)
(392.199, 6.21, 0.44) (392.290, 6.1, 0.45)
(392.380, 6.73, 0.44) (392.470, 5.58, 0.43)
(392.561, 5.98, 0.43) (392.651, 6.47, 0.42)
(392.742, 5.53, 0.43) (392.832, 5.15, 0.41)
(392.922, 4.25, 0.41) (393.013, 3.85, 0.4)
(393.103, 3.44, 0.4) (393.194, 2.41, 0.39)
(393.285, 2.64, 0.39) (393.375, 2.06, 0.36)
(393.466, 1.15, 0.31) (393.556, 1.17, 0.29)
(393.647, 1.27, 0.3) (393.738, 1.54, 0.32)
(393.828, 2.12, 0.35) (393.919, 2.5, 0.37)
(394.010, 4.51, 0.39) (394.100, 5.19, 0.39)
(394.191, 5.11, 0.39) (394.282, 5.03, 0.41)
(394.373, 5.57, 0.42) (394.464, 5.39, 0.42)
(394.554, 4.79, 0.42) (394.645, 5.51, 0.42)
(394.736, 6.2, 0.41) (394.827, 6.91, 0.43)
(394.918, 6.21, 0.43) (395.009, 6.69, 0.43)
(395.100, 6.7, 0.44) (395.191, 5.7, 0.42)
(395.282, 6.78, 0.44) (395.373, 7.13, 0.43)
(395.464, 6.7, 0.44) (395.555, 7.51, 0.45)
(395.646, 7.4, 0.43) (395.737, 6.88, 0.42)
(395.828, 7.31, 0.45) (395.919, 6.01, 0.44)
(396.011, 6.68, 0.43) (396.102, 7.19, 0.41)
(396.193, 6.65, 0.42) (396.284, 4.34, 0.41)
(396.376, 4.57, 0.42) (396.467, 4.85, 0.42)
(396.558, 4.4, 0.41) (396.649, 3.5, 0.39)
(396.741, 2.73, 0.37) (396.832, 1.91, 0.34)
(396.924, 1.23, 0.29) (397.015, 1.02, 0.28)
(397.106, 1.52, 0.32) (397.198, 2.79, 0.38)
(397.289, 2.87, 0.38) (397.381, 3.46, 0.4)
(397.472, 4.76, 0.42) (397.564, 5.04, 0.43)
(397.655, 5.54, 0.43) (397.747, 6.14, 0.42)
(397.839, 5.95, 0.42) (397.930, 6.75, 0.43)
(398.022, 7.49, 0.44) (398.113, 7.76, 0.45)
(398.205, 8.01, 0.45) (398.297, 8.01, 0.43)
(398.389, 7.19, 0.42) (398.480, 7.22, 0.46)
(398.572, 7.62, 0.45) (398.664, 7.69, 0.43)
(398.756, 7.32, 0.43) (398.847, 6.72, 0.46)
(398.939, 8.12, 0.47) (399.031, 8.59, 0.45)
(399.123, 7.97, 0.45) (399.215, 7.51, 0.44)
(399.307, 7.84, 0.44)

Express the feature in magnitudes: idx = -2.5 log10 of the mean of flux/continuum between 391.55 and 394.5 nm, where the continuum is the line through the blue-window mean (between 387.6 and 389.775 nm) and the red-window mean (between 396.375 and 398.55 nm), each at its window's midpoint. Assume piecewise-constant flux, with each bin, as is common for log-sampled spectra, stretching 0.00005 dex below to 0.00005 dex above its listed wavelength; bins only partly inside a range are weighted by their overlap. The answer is 0.16 mag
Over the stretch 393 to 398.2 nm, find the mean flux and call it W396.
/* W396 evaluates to 4.74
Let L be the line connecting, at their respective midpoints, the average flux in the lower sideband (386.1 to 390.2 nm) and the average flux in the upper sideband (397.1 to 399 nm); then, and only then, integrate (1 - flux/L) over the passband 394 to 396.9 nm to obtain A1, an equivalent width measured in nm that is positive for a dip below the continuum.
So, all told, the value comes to 0.28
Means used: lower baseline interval 6.45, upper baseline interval 6.21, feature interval 5.67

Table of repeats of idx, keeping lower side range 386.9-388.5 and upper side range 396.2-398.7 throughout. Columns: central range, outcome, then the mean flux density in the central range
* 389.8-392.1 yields -0.19 mag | 7.19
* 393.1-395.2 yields 0.30 mag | 4.15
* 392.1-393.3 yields 0.14 mag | 5.06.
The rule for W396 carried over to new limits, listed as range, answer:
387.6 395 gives 5.82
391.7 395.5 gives 5.05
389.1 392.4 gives 6.9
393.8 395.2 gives 5.29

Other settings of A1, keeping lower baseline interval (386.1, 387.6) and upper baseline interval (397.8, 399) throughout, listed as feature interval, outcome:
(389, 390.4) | 0.07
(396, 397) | 0.42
